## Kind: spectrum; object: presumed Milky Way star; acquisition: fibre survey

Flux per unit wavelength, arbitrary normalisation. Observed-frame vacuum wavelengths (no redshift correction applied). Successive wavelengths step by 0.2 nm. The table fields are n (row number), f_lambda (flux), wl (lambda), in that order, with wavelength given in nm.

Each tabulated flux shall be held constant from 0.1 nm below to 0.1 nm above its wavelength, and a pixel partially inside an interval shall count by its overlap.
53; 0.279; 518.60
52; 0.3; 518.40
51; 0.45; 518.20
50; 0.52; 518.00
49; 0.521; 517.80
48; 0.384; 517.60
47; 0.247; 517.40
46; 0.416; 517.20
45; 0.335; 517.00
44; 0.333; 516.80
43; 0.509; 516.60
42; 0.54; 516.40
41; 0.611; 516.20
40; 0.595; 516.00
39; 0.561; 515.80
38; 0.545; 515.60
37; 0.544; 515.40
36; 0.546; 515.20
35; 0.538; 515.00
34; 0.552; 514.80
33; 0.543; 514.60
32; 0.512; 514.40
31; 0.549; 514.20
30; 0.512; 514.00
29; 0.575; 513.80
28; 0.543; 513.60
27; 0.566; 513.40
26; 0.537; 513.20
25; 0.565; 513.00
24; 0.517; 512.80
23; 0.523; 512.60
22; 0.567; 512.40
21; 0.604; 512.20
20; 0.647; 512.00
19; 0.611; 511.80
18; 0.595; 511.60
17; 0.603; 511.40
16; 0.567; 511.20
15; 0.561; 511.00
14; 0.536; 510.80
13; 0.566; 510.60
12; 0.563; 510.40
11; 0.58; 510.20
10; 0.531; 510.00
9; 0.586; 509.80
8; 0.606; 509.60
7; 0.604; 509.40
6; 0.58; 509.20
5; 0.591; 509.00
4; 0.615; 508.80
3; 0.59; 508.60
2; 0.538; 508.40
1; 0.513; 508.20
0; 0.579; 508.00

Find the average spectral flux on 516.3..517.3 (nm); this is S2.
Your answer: 0.427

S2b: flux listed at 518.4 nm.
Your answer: 0.3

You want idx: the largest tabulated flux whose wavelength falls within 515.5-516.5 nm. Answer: 0.611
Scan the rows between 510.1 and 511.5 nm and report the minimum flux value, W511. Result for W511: 0.536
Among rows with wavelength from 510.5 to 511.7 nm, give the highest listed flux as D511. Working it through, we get 0.603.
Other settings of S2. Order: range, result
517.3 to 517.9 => 0.384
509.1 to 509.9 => 0.594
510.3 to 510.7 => 0.564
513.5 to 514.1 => 0.543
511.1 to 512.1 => 0.605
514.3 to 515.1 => 0.536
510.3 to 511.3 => 0.559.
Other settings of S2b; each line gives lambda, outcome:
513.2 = 0.537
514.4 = 0.512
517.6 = 0.384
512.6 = 0.523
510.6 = 0.566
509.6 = 0.606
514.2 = 0.549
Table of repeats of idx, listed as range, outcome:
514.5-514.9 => 0.552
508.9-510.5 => 0.606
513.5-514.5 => 0.575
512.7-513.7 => 0.566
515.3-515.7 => 0.545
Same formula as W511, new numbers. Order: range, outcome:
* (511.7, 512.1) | 0.611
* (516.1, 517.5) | 0.247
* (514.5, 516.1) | 0.538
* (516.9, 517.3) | 0.335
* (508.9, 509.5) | 0.58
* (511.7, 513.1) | 0.517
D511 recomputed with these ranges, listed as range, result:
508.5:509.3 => 0.615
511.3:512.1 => 0.647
